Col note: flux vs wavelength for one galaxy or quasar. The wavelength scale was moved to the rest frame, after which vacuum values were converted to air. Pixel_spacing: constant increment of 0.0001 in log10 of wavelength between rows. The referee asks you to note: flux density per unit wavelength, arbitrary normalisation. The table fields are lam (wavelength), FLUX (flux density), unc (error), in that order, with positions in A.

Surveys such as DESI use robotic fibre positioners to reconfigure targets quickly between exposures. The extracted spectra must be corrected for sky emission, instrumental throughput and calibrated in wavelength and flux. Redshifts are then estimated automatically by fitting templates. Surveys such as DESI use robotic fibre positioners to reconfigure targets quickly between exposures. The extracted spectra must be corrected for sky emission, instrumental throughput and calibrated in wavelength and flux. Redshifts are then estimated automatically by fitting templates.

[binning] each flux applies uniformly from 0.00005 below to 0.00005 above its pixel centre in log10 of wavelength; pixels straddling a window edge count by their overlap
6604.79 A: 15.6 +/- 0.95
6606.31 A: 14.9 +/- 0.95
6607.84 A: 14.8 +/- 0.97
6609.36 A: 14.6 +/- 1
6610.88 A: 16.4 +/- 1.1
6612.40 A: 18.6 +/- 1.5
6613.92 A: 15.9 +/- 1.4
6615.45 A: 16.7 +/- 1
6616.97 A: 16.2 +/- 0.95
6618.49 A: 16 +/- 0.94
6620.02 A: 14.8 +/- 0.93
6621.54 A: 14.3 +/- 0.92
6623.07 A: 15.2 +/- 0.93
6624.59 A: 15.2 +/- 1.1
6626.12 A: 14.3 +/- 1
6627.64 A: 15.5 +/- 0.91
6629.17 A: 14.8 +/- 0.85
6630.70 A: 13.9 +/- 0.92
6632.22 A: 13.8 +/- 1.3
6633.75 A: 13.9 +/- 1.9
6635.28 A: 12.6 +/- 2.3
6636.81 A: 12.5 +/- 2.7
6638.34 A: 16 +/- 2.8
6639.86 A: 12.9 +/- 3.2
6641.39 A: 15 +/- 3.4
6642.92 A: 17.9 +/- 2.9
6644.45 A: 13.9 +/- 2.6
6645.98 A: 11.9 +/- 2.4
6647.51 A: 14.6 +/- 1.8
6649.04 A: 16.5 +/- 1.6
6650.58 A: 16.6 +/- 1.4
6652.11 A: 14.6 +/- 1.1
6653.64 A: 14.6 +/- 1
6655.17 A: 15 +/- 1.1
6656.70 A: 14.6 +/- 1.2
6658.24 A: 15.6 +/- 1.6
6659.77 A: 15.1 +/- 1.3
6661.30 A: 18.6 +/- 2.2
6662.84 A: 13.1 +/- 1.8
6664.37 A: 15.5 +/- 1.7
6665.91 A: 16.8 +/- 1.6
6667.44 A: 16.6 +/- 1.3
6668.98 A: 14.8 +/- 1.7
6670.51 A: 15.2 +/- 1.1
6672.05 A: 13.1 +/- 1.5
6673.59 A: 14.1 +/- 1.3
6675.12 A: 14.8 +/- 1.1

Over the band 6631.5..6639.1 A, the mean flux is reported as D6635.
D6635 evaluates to 13.8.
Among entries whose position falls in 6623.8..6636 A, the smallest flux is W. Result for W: 12.6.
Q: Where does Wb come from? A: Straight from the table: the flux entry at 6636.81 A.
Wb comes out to 12.5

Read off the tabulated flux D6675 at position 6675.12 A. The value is 14.8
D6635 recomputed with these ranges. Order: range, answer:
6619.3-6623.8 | 14.8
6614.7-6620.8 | 15.9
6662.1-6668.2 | 15.5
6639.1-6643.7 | 15.3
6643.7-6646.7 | 12.9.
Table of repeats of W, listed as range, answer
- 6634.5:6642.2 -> 12.5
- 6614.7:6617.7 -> 16.2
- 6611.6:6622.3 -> 14.3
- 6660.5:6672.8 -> 13.1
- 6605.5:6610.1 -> 14.6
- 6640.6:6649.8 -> 11.9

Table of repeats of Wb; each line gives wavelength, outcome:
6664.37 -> 15.5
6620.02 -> 14.8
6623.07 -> 15.2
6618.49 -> 16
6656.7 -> 14.6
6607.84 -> 14.8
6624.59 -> 15.2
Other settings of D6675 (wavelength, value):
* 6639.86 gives 12.9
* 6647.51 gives 14.6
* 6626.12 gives 14.3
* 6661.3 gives 18.6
